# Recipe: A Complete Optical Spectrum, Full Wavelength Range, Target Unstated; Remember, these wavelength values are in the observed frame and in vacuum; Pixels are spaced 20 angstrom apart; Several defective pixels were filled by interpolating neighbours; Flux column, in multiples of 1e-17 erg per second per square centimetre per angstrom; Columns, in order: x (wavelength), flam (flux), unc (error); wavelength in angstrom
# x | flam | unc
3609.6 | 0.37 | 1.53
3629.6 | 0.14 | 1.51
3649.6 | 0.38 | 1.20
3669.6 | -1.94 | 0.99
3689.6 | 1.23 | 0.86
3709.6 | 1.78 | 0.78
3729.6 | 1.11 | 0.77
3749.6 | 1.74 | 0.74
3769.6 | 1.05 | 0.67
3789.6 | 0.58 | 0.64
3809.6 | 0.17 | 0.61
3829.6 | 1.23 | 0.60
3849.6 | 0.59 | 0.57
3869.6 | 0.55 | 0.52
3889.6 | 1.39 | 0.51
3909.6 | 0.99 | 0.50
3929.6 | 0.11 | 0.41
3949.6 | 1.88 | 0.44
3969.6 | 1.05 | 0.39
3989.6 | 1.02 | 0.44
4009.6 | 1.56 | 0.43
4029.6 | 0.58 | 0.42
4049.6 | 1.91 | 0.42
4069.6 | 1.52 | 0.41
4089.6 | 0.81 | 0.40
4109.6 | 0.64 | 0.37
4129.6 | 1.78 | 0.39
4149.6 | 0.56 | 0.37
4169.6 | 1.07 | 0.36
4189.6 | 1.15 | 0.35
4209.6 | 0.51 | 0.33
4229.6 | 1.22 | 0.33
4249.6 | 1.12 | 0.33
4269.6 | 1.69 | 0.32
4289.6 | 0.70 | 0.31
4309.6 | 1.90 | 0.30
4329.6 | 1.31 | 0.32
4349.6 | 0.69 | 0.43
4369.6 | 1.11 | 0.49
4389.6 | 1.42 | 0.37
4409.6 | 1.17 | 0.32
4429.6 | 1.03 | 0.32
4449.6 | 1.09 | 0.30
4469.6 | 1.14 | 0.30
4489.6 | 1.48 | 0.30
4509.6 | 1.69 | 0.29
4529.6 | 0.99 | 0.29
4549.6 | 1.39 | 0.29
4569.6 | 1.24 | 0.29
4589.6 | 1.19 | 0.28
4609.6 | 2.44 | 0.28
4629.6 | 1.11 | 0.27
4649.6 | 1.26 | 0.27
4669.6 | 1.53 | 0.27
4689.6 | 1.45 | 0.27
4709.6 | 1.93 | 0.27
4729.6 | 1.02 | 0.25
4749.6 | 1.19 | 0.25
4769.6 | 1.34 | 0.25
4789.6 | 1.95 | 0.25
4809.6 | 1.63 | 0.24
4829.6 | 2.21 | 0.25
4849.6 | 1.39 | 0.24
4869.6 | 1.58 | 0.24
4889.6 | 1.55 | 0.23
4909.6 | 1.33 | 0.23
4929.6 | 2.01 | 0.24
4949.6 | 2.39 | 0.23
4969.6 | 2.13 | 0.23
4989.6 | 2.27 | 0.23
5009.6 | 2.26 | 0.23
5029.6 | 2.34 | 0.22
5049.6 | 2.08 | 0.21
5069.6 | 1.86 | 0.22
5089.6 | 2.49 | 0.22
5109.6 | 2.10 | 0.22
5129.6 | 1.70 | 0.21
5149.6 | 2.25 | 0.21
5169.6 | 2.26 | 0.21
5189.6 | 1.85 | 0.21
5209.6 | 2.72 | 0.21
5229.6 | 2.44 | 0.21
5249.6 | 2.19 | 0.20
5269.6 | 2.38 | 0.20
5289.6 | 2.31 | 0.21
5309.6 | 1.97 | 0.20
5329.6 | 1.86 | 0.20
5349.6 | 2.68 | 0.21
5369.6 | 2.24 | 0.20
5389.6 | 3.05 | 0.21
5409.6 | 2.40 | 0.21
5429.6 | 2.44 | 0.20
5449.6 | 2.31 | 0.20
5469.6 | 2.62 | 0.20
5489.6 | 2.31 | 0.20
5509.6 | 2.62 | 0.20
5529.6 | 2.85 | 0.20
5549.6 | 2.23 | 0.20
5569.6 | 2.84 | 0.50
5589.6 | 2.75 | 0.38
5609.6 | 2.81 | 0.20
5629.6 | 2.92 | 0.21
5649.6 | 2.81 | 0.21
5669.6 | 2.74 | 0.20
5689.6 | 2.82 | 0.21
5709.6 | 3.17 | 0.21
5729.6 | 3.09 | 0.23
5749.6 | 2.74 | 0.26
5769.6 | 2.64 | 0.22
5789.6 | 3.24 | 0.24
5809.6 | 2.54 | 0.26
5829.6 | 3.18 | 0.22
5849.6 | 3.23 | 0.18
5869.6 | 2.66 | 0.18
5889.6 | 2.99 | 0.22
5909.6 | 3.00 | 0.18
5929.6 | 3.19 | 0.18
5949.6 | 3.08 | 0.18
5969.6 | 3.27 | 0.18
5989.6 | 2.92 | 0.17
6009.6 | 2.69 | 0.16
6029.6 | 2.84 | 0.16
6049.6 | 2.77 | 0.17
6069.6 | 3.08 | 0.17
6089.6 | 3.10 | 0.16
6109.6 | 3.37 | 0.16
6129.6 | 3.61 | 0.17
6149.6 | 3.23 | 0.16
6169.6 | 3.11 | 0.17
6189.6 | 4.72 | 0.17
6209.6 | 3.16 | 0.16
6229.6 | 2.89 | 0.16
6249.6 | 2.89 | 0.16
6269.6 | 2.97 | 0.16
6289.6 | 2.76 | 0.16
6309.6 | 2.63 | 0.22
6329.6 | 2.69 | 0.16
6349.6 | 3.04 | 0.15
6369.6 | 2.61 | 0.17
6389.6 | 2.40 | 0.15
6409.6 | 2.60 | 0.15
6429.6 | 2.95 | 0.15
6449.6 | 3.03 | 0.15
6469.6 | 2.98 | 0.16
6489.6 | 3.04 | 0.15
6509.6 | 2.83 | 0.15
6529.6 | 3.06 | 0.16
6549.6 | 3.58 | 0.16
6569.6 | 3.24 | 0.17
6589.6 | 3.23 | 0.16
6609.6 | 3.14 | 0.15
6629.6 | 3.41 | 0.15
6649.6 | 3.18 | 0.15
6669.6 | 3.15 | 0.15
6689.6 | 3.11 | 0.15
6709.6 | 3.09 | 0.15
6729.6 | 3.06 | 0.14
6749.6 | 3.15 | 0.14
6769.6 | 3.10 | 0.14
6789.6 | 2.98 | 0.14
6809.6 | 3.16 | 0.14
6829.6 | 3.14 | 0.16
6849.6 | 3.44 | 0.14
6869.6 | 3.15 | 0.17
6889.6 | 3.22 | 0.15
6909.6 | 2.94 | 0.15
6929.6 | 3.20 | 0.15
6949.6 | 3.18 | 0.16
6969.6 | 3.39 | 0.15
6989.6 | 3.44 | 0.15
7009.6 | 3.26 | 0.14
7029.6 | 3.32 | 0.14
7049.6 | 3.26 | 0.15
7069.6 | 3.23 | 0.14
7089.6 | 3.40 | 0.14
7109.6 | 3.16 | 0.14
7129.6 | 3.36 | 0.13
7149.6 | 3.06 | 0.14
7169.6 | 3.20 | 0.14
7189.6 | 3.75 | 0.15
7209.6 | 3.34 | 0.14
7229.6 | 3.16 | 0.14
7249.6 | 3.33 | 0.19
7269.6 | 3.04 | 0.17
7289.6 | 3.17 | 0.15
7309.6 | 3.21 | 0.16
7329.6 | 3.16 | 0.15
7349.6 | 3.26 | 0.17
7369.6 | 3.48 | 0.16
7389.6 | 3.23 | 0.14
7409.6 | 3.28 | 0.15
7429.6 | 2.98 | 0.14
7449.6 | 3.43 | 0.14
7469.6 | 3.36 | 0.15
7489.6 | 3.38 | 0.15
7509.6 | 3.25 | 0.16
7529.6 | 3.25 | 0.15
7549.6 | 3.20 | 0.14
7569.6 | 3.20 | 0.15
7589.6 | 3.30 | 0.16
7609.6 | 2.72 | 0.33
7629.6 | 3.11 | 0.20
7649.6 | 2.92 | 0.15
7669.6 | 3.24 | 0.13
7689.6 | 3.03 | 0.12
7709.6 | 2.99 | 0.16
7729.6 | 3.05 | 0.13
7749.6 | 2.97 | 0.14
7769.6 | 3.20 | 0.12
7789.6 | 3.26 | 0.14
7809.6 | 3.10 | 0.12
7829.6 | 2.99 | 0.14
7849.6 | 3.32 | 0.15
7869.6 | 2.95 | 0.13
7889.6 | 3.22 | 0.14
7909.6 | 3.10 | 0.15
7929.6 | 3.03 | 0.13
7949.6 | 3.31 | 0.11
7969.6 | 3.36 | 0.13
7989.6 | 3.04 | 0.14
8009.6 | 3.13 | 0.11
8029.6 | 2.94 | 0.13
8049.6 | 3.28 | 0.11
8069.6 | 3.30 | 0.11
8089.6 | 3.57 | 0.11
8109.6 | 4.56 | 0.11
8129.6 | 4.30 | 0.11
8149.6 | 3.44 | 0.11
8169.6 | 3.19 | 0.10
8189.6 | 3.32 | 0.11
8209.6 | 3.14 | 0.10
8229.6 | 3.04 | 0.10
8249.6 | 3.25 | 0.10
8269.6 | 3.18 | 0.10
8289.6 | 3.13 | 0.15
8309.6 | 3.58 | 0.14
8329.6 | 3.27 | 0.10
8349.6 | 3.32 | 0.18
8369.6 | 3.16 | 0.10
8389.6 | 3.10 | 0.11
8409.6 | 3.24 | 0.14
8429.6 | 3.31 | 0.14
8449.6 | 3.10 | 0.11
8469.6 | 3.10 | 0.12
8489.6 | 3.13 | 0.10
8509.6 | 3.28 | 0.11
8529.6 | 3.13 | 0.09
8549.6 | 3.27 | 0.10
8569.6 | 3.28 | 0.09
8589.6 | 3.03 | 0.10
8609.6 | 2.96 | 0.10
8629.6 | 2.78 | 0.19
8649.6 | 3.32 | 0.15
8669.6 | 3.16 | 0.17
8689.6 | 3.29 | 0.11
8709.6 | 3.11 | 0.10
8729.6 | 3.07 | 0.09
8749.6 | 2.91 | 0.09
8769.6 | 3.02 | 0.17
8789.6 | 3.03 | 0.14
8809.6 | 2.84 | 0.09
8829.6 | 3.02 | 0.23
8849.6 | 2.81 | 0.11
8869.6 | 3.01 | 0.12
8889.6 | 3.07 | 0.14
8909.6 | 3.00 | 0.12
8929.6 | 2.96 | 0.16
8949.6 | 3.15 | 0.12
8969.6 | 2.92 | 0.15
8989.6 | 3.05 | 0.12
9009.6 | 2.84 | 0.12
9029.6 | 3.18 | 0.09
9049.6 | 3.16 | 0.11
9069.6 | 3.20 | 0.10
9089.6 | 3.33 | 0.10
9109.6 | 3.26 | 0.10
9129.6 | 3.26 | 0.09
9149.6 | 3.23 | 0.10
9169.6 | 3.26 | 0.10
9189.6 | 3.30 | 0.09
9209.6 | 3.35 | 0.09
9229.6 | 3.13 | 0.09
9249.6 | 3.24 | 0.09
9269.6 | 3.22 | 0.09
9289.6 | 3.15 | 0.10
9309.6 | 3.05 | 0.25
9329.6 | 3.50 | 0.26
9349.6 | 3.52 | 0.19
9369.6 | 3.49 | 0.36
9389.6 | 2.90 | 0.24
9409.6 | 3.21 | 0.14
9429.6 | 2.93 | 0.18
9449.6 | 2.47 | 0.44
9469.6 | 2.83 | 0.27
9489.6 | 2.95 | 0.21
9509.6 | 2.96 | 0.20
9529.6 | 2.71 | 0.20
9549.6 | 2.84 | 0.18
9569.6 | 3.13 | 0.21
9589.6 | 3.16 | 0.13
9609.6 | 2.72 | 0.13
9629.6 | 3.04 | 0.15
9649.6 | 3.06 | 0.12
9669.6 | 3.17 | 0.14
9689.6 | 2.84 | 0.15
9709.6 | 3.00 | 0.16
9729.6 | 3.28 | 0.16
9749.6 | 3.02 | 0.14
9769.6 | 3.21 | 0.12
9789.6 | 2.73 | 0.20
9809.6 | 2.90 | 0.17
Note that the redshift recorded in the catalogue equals 0.236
